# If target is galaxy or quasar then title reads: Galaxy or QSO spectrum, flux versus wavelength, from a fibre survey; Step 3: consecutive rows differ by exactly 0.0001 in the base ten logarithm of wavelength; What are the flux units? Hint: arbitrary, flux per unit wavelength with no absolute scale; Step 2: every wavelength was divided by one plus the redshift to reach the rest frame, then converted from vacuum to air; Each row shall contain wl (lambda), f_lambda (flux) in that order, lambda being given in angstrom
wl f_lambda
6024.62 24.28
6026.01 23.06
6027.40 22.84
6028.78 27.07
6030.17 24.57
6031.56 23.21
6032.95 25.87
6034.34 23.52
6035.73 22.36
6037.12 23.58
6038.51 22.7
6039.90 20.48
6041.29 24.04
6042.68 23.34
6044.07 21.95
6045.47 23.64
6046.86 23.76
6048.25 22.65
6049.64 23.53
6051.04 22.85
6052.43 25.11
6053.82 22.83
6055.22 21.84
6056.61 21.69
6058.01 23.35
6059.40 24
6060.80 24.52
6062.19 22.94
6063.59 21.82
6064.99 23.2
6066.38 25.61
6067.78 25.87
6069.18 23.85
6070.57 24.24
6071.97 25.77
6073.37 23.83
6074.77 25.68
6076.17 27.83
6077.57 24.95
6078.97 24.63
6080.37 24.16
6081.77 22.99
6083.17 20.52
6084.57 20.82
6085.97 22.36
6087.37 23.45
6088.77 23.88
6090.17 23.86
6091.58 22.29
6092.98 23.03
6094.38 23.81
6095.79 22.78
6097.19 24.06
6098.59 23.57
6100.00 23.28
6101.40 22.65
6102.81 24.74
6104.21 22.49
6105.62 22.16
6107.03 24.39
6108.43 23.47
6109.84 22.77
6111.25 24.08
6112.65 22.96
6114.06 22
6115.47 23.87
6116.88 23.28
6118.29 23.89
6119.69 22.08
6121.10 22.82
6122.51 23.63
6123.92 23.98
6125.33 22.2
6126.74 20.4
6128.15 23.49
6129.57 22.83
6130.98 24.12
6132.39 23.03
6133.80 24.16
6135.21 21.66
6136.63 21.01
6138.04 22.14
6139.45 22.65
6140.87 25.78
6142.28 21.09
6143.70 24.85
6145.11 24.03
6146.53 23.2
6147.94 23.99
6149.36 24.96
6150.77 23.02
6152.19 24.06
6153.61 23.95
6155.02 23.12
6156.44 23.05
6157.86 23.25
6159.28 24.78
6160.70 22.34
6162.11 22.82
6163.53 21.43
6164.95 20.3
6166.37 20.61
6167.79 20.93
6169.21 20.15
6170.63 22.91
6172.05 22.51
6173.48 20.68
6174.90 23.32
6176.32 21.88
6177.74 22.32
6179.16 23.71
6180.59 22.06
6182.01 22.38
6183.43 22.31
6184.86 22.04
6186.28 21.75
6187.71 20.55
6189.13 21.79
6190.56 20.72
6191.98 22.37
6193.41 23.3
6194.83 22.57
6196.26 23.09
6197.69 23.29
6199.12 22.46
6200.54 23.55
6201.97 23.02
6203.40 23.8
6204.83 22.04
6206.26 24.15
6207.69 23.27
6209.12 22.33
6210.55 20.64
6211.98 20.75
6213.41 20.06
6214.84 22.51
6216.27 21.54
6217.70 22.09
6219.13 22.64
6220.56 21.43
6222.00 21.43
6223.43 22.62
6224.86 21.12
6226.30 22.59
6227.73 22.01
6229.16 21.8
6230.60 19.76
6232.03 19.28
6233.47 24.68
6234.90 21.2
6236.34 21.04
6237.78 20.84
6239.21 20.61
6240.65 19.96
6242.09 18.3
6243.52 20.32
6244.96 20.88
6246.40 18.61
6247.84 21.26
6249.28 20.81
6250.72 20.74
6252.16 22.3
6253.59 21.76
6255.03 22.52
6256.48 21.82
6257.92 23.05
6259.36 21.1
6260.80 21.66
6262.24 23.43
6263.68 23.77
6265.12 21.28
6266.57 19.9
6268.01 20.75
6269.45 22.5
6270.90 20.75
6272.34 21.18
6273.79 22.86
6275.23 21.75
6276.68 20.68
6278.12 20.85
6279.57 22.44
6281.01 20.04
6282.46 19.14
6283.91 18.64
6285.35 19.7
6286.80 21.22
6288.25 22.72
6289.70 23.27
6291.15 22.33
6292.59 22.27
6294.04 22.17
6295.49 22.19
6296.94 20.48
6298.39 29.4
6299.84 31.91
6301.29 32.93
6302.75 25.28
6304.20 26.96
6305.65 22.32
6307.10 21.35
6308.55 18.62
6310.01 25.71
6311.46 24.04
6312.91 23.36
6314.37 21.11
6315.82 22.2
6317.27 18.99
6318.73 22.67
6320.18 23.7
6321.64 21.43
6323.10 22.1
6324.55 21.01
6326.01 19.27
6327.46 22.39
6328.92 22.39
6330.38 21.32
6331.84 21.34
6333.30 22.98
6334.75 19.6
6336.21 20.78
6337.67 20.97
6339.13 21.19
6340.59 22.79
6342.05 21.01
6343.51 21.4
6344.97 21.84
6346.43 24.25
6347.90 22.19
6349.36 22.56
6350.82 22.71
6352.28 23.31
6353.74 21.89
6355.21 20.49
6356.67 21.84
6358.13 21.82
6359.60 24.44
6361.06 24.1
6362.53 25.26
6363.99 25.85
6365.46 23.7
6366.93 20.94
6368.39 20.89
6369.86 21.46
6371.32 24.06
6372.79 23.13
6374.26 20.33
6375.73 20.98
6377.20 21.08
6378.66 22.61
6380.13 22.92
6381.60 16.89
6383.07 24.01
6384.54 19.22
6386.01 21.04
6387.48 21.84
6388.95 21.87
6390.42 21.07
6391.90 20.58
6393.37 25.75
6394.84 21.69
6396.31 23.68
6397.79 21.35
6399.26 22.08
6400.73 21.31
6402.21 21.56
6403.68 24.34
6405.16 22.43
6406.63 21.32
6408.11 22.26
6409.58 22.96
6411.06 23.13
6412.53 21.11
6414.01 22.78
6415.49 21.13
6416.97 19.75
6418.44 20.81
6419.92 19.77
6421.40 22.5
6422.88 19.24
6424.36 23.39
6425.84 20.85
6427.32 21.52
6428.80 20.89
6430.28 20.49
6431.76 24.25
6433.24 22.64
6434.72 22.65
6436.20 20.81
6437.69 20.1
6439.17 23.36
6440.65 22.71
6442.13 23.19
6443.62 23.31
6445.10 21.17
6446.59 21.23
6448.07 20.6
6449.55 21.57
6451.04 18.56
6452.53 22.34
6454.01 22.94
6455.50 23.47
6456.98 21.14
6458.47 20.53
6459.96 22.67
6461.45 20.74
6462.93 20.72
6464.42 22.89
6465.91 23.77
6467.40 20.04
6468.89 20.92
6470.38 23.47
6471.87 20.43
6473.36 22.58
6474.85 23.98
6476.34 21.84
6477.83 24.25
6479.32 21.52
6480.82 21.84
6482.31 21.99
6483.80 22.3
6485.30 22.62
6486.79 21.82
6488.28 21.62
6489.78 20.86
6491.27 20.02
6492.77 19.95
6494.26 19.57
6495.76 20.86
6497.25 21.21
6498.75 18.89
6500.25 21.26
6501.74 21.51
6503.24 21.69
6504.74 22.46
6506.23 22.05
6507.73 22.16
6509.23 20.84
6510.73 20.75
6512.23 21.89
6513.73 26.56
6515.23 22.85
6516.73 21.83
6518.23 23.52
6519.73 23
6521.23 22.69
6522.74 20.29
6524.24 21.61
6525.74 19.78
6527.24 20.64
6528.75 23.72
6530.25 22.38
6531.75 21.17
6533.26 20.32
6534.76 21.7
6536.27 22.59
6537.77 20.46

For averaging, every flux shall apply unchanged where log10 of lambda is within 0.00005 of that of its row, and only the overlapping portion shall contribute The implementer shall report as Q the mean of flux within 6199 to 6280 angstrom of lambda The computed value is 21.6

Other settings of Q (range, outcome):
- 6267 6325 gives 22.6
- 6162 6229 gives 22.1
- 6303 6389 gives 22.1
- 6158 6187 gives 22.1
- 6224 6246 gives 20.9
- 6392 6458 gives 21.9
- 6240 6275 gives 21.3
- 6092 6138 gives 23.1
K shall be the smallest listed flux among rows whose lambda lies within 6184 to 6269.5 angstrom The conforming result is 18.3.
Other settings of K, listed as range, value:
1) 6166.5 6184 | 20.15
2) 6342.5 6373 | 20.49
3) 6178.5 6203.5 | 20.55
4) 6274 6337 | 18.62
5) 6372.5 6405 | 16.89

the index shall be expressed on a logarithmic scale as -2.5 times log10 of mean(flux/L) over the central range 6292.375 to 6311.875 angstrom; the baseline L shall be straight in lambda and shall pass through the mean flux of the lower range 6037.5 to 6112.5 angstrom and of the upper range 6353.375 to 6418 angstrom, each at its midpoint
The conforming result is -0.105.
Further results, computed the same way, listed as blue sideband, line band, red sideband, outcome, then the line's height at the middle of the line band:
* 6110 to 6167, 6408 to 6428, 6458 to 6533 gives 0.03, 22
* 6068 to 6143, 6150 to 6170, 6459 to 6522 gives 0.03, 23.1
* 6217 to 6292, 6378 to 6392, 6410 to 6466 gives 0.02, 21.6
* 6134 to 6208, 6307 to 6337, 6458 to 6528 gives 0.02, 22.2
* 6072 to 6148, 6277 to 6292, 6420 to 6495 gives 0.07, 22.5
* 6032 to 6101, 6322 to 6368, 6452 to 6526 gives 0.01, 22.4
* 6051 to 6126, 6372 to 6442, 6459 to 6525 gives 0.02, 22.2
